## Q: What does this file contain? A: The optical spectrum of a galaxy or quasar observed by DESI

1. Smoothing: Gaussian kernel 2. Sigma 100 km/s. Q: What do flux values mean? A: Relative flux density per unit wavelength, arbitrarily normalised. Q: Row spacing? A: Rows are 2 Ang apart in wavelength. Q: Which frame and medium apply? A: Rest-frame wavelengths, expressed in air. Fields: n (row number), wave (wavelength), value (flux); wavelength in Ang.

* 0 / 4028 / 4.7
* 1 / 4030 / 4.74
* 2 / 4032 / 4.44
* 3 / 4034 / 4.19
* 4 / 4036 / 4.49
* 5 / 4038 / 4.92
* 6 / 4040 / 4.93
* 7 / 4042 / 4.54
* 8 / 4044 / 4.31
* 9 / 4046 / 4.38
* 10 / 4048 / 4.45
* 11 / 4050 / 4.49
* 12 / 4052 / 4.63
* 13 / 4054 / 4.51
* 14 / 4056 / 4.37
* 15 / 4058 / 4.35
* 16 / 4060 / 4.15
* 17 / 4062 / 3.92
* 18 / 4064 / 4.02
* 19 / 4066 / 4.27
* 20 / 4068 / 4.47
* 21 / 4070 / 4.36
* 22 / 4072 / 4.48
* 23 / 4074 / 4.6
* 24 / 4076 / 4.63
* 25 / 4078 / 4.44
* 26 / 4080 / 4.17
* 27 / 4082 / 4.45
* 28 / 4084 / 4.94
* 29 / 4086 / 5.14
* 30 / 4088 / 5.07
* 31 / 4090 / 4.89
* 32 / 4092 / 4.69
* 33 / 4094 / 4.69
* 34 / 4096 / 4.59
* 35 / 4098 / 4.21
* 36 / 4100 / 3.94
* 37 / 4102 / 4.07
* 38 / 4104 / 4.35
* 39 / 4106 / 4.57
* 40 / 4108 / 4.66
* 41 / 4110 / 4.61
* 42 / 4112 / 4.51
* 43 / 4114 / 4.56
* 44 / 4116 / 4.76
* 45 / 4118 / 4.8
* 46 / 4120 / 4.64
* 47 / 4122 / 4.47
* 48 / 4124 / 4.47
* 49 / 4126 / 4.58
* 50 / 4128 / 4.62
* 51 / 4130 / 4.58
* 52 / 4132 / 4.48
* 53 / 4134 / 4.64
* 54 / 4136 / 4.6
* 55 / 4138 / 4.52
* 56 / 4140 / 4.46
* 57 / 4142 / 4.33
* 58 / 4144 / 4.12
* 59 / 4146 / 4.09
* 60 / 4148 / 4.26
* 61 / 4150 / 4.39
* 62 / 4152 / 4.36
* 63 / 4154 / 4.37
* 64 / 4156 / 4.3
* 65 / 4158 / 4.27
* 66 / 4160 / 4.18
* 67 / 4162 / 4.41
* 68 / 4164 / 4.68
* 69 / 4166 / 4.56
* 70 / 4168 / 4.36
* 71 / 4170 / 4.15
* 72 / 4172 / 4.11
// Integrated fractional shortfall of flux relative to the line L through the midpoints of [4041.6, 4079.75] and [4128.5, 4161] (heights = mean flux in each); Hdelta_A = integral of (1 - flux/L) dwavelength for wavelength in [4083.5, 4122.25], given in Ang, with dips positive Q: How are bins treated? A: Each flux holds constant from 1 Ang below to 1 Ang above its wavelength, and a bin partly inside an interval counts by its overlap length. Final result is -2.0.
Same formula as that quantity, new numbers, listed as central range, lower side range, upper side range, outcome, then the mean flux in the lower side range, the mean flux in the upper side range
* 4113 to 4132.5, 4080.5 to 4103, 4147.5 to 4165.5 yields -0.5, 4.6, 4.37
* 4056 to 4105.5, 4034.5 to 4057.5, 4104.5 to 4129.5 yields 1.2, 4.54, 4.6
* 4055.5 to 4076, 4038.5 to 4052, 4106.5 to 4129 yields 1.1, 4.54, 4.61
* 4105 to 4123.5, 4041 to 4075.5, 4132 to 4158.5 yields -1.0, 4.37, 4.37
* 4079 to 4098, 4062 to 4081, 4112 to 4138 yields -1.2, 4.36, 4.59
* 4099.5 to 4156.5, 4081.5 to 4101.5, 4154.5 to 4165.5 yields 0.6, 4.65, 4.38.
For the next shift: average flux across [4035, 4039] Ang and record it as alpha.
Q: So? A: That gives 4.71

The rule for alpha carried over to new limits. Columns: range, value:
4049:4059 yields 4.47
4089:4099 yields 4.61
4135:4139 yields 4.56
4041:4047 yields 4.41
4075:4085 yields 4.53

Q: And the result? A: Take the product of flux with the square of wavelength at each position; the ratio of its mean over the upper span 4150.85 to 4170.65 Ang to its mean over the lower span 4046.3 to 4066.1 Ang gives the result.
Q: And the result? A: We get 1.1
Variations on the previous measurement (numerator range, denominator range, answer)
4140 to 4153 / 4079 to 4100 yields 0.95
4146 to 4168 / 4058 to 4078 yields 1.05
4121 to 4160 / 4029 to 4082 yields 1.04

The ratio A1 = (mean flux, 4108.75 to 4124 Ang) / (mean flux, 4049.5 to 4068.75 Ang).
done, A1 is 1.07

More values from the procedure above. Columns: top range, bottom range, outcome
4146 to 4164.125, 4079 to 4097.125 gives 0.91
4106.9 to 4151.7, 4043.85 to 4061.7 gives 1.03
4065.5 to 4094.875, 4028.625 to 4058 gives 1.02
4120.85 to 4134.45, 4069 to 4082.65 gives 1.02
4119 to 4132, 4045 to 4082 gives 1.04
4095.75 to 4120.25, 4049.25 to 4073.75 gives 1.03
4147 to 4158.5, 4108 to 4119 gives 0.93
